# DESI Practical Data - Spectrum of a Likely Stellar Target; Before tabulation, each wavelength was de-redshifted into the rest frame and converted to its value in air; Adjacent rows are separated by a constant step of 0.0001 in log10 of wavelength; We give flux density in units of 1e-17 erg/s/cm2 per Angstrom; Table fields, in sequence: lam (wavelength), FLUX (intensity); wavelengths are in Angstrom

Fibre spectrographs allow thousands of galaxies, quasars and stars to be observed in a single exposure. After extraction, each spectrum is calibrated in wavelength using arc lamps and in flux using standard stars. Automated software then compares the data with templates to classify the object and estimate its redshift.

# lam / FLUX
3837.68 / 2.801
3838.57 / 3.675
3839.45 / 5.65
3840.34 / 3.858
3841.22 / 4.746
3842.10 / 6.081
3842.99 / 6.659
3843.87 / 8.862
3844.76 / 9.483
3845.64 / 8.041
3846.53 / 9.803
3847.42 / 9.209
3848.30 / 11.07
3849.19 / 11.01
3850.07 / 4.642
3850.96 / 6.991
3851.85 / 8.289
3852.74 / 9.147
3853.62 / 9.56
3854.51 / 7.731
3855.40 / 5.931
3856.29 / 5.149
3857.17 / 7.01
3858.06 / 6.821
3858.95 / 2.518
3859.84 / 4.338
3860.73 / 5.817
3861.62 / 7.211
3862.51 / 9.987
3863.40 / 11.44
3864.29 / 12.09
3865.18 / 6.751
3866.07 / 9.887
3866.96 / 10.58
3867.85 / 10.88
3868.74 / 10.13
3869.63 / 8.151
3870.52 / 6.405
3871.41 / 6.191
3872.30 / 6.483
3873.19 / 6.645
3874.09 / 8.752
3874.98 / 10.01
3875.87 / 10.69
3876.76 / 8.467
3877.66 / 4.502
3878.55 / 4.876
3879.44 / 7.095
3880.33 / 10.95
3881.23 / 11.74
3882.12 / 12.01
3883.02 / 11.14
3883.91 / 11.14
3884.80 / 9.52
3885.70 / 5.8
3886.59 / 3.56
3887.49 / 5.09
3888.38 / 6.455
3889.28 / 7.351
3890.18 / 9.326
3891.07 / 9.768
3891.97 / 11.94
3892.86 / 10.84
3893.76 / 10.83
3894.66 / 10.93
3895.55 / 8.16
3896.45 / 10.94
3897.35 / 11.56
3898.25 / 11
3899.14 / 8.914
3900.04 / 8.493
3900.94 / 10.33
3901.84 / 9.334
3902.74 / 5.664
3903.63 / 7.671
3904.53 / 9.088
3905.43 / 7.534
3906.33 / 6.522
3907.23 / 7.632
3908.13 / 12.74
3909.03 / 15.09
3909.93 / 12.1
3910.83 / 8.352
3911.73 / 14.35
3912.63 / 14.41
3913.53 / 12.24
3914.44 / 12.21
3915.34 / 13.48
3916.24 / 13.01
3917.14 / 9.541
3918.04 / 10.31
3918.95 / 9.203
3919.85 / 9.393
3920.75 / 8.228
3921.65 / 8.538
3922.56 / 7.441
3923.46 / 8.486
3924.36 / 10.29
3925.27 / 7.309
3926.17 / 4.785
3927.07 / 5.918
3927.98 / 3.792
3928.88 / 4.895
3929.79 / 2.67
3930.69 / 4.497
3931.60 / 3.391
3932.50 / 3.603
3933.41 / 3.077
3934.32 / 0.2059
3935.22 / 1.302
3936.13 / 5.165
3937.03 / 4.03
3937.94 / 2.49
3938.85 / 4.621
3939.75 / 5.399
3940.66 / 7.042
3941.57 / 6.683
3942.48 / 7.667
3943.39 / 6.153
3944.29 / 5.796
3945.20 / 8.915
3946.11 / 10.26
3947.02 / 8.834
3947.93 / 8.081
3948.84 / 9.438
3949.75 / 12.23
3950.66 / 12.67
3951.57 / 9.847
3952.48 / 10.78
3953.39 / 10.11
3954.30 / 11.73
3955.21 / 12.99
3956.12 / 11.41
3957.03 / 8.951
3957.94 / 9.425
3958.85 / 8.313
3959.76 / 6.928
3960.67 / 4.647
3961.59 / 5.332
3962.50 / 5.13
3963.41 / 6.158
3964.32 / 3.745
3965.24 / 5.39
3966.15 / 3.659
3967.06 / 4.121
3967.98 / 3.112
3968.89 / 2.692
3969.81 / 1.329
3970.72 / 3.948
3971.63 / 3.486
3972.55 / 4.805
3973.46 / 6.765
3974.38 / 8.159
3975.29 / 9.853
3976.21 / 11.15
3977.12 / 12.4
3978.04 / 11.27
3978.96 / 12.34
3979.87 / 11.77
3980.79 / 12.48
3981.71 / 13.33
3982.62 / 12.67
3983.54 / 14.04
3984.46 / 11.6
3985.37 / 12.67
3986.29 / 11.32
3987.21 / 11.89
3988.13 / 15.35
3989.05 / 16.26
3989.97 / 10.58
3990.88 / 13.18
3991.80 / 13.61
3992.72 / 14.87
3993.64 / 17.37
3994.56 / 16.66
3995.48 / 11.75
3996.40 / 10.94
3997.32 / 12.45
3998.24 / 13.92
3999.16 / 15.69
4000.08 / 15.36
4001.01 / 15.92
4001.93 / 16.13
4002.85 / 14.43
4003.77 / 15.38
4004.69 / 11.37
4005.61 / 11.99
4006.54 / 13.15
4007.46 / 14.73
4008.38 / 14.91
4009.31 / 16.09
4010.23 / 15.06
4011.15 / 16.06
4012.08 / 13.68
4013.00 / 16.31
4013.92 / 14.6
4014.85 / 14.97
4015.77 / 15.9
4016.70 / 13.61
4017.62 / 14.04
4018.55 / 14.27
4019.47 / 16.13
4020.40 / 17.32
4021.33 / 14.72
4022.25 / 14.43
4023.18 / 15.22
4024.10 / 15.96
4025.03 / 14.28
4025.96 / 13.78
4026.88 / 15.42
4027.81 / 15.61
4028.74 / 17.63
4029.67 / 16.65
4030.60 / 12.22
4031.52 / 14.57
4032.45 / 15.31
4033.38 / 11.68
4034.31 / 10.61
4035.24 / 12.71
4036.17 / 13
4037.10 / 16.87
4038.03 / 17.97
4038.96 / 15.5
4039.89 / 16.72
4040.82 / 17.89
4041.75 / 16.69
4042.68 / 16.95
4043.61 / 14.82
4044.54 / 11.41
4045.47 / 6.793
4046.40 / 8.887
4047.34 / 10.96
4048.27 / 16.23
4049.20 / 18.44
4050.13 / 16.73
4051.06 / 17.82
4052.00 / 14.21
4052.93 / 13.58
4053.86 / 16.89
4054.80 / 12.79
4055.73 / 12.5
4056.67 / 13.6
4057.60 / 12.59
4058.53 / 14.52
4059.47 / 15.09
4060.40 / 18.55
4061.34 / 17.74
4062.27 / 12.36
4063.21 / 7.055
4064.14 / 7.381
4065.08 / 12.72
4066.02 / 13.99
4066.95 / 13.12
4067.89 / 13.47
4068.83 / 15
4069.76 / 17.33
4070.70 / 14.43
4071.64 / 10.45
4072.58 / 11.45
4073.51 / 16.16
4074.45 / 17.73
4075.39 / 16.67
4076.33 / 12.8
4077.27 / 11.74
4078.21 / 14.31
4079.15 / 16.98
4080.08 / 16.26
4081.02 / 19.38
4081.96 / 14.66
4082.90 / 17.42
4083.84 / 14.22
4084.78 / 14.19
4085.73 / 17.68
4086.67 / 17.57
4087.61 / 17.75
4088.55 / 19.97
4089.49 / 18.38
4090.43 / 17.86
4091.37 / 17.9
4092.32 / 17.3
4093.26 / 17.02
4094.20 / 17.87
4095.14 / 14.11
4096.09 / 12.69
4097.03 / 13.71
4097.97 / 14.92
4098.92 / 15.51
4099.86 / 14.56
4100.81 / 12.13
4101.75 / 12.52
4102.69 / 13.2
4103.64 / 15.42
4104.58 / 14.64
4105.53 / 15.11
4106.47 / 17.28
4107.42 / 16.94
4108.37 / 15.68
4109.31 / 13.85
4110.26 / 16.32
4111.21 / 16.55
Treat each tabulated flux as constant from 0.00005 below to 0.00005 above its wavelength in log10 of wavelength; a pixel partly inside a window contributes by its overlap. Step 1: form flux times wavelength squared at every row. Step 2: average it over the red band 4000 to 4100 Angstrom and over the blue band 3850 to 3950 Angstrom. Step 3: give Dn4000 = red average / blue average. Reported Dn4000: 2.0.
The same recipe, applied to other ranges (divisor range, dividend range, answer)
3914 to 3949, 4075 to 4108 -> 2.51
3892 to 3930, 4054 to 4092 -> 1.71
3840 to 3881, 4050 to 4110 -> 2.13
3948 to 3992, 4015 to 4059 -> 1.63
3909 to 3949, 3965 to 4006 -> 1.53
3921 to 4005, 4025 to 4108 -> 1.75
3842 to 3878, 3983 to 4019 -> 1.89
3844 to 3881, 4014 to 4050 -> 1.97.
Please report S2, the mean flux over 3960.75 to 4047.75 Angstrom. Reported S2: 12.5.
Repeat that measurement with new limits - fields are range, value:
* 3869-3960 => 8.42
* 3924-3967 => 6.69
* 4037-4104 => 14.9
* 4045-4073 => 13.6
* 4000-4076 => 14.5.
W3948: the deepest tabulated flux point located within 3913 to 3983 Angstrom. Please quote 0.2059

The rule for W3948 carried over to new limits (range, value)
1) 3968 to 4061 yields 1.329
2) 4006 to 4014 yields 13.15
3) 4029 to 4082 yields 6.793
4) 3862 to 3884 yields 4.502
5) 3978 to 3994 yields 10.58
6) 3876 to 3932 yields 2.67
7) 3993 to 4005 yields 10.94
